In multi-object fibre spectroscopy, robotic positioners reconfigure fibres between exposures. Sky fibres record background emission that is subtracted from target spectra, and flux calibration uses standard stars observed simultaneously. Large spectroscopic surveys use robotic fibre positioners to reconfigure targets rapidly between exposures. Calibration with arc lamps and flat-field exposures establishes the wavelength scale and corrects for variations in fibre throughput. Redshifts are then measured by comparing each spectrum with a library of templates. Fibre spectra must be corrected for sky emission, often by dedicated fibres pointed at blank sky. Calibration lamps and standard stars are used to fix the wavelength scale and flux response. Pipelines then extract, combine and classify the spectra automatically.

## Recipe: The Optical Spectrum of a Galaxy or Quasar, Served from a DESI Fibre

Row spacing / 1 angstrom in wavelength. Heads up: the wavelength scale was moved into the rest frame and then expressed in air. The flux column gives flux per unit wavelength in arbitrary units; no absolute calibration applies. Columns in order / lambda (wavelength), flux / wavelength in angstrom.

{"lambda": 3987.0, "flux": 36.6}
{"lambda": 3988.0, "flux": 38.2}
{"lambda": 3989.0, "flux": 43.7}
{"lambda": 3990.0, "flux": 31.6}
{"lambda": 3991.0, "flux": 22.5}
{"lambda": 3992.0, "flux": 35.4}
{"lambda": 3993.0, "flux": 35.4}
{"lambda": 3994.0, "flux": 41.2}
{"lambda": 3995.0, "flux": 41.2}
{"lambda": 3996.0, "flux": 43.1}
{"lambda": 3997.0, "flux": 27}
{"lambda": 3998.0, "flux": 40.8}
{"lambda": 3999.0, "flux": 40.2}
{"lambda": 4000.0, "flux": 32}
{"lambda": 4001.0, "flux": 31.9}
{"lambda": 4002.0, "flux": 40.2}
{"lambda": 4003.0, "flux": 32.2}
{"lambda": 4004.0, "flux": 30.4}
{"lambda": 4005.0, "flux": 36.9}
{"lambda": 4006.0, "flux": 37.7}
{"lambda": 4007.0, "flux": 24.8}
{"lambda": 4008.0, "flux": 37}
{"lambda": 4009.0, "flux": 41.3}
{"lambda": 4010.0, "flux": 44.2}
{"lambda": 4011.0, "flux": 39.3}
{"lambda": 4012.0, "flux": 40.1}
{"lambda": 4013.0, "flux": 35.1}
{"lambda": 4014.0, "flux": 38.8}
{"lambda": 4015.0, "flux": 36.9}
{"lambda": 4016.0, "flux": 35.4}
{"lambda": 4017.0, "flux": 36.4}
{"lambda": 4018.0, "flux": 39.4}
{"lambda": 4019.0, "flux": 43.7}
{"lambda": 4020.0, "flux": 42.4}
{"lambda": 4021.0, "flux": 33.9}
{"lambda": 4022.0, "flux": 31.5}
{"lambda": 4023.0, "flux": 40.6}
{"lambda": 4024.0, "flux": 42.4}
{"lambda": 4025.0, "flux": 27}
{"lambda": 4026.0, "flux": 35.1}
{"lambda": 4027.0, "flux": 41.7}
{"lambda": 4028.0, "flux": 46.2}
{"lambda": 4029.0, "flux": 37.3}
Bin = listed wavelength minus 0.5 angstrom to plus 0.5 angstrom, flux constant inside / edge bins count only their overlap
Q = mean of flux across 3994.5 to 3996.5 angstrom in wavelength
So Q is 42.2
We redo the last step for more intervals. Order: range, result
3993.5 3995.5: 41.2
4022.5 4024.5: 41.5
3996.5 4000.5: 35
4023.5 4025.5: 34.7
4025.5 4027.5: 38.4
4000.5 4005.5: 34.3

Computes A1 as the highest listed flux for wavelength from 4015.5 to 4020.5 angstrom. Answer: 43.7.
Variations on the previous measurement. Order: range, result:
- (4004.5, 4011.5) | 44.2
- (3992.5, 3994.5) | 41.2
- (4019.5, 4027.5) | 42.4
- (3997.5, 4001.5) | 40.8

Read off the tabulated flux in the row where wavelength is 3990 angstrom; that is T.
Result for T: 31.6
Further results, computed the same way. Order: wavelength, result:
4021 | 33.9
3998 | 40.8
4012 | 40.1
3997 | 27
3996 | 43.1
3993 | 35.4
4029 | 37.3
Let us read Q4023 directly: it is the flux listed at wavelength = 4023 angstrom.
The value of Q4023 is 40.6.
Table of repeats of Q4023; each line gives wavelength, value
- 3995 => 41.2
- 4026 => 35.1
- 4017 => 36.4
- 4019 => 43.7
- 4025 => 27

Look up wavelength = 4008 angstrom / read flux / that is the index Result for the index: 37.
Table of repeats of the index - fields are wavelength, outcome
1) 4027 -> 41.7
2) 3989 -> 43.7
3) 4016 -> 35.4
